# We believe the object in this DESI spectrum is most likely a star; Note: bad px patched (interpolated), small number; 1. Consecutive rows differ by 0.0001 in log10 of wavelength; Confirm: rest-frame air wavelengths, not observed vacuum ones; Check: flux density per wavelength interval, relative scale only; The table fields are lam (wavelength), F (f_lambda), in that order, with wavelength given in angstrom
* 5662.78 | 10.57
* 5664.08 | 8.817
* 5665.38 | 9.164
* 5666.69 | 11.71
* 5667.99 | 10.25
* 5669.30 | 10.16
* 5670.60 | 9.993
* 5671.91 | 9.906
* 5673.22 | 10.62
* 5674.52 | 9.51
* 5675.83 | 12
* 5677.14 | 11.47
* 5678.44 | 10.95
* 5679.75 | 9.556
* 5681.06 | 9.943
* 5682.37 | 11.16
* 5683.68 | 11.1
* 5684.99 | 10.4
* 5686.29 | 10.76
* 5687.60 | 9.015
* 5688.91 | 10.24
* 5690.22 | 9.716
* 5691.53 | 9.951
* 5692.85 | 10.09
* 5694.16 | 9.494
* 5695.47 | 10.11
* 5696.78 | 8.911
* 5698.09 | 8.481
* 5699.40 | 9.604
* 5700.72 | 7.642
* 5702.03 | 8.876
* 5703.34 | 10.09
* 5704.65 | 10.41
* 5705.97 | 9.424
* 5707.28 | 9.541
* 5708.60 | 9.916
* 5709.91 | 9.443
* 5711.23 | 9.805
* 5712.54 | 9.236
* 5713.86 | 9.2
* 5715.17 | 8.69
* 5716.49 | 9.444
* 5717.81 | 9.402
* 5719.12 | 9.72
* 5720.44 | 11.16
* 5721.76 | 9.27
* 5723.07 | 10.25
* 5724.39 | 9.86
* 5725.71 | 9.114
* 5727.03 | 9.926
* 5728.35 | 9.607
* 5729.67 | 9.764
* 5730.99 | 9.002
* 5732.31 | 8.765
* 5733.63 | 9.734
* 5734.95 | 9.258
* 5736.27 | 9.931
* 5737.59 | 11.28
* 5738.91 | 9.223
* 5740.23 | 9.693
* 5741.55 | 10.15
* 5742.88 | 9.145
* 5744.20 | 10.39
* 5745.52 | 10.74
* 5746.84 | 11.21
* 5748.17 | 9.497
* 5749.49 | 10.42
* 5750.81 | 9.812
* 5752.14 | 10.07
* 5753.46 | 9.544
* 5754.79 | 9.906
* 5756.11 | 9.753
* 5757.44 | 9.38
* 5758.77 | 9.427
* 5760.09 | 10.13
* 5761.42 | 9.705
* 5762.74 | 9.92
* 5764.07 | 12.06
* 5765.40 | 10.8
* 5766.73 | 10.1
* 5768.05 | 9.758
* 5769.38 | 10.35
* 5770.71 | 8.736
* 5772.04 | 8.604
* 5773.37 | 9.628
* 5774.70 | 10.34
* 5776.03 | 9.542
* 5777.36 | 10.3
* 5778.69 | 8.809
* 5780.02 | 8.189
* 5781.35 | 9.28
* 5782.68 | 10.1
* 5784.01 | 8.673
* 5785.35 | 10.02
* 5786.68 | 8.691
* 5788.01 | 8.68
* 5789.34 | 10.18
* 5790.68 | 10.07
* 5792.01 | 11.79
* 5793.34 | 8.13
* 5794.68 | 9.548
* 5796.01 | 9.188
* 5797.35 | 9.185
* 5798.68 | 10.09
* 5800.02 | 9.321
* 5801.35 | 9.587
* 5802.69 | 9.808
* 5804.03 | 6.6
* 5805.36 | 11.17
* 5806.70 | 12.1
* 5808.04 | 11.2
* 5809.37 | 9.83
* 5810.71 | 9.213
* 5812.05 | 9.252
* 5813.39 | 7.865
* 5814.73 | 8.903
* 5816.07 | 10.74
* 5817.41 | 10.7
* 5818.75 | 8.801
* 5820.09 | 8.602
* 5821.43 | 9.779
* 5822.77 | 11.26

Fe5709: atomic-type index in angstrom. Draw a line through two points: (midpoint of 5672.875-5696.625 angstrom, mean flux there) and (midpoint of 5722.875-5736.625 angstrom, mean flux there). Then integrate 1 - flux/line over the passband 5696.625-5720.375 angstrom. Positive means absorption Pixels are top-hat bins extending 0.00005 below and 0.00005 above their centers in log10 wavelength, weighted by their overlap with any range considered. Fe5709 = 1.2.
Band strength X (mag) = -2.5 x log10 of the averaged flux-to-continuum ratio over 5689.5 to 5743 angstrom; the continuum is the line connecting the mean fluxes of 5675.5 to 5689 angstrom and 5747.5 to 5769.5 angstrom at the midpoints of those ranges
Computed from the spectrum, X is 0.08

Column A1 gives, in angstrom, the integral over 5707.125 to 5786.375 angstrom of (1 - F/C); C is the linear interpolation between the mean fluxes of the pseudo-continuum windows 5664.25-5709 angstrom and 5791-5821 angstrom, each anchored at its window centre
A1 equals 0.5 angstrom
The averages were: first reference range 9.99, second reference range 9.63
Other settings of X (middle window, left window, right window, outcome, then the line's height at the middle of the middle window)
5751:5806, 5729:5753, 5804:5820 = 0.02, 9.83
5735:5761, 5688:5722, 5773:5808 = -0.04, 9.57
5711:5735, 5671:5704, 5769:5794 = 0.03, 9.79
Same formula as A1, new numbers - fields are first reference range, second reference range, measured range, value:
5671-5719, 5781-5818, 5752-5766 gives -0.5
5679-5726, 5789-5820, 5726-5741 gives 0.1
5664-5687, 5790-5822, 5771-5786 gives 0.6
